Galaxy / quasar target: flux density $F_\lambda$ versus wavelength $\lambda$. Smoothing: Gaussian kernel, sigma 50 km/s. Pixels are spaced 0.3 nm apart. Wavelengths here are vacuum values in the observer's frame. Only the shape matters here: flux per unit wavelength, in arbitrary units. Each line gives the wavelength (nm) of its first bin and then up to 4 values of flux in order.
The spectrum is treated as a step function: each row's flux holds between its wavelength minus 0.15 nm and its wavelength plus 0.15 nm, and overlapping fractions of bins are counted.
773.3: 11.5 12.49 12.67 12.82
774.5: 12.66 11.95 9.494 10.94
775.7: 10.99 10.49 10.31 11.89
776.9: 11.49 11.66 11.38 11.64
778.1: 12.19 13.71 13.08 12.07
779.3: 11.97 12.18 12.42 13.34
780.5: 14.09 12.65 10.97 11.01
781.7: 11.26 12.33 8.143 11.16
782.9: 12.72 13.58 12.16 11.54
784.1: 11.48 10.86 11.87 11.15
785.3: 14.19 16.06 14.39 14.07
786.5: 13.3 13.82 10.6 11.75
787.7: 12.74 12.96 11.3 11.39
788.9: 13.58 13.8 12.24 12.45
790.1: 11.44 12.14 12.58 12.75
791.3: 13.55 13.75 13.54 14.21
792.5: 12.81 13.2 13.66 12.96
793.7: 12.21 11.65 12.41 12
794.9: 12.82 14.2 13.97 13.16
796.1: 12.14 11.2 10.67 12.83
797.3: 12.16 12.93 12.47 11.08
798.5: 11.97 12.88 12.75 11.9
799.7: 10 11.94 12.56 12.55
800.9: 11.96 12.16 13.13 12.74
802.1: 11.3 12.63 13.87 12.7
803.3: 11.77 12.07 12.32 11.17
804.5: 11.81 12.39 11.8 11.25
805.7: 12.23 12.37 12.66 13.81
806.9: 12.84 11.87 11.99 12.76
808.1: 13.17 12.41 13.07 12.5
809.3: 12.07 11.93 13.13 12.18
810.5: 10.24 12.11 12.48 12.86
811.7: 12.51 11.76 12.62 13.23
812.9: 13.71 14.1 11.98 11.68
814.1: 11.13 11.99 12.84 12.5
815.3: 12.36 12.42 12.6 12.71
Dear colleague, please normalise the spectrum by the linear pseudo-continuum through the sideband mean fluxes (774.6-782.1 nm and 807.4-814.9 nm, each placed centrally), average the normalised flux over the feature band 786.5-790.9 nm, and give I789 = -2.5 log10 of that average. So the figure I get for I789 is -0.03 mag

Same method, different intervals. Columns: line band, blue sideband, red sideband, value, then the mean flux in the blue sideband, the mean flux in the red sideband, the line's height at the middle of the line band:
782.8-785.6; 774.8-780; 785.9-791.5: -0.011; 11.6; 12.6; 12.2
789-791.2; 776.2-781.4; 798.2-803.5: -0.029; 12.2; 12.2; 12.2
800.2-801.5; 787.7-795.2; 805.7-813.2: 0.022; 12.8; 12.5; 12.6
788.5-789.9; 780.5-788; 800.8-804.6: -0.039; 12.3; 12.3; 12.3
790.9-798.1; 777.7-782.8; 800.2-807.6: -0.051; 12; 12.3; 12.2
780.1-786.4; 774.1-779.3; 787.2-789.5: -0.019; 11.7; 12.4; 12.1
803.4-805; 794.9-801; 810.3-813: 0.034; 12.3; 12.4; 12.3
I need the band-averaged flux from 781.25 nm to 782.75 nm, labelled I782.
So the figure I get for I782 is 10.8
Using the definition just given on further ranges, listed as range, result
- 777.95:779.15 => 12.8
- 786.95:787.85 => 11.7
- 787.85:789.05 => 12.3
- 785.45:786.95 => 14.3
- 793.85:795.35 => 12.6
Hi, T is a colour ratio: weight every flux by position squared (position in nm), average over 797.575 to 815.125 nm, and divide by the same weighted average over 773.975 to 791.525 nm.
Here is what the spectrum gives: 1.1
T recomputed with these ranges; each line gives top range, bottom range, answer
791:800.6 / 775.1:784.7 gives 1.11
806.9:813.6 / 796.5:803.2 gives 1.05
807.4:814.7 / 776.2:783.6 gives 1.12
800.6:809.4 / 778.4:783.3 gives 1.09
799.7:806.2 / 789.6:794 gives 0.97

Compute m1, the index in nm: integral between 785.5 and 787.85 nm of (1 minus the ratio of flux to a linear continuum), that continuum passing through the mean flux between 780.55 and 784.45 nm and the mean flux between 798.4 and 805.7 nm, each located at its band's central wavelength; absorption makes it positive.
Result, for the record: -0.31 nm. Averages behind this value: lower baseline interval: 11.6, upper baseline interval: 12.2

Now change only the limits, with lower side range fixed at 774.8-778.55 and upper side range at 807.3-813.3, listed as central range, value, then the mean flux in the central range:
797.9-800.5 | 0.05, 11.9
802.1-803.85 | -0.03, 12.5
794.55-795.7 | -0.13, 13.4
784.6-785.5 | -0.08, 12.6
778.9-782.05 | -0.19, 12.2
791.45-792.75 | -0.18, 13.5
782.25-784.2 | -0.02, 11.7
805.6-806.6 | -0.02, 12.6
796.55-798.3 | 0.00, 12.1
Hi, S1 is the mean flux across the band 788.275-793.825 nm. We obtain 12.9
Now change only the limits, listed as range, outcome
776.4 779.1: 12.1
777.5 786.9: 12.4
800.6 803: 12.6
